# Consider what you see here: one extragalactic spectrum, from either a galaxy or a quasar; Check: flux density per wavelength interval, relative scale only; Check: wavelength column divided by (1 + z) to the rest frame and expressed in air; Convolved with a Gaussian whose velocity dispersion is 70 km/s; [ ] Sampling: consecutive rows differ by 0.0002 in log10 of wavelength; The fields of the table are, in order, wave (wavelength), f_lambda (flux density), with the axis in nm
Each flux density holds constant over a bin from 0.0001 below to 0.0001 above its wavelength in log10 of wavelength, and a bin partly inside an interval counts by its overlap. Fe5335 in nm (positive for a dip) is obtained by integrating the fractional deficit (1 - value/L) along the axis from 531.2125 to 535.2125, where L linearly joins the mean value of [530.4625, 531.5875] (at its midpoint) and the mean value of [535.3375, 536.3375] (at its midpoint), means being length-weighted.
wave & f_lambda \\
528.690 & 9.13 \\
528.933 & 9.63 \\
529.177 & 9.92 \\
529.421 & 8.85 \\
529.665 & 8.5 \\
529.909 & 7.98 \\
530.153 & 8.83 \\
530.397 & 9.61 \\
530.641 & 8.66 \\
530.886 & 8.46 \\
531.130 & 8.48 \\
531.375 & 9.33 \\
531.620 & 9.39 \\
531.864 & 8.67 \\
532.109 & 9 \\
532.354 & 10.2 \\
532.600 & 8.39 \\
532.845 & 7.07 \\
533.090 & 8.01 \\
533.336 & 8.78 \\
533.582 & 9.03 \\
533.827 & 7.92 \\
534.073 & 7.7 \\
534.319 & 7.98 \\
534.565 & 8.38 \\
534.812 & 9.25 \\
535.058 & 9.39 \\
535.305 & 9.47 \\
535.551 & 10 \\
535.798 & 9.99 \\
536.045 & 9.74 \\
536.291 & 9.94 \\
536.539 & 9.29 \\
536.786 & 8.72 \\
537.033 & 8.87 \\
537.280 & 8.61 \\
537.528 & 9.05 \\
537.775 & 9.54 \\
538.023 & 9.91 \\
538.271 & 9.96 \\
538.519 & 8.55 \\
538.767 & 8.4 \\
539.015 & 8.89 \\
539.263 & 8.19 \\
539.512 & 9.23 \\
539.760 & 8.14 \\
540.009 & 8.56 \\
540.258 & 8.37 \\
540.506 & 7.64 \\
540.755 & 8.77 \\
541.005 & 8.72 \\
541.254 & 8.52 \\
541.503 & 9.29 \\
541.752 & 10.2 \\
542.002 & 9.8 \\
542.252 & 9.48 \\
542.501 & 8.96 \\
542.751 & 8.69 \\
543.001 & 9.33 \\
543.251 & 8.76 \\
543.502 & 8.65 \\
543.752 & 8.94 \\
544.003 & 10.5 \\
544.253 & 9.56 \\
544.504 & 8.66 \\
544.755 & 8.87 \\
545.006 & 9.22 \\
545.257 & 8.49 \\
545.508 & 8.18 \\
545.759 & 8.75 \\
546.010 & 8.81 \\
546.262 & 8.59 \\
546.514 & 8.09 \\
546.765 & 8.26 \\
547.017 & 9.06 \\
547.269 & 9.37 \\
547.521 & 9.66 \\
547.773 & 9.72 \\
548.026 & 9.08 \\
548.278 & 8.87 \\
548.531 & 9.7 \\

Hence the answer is 0.27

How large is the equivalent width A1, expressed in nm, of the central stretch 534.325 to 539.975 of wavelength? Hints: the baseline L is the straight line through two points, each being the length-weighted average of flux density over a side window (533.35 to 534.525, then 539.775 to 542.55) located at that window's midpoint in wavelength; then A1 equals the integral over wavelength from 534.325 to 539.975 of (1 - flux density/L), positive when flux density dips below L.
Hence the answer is -0.396 nm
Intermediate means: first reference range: 8.23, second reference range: 8.91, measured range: 9.12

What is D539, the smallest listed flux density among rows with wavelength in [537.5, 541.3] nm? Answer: 7.64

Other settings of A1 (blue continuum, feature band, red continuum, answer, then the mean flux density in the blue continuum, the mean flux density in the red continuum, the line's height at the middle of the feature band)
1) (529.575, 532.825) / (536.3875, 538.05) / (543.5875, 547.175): -0.050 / 8.83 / 8.86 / 8.84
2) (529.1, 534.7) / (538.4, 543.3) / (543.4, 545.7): 0.041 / 8.65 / 9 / 8.9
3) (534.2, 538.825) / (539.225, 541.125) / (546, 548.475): 0.141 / 9.22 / 8.98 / 9.14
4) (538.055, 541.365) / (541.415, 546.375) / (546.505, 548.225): -0.110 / 8.65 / 9.09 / 8.89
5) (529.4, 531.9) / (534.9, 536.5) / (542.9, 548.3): -0.155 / 8.8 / 8.97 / 8.86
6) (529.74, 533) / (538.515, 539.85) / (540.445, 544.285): 0.066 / 8.77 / 9.13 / 9.02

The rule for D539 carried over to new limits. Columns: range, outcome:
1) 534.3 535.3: 7.98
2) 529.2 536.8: 7.07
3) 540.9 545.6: 8.18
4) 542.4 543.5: 8.69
